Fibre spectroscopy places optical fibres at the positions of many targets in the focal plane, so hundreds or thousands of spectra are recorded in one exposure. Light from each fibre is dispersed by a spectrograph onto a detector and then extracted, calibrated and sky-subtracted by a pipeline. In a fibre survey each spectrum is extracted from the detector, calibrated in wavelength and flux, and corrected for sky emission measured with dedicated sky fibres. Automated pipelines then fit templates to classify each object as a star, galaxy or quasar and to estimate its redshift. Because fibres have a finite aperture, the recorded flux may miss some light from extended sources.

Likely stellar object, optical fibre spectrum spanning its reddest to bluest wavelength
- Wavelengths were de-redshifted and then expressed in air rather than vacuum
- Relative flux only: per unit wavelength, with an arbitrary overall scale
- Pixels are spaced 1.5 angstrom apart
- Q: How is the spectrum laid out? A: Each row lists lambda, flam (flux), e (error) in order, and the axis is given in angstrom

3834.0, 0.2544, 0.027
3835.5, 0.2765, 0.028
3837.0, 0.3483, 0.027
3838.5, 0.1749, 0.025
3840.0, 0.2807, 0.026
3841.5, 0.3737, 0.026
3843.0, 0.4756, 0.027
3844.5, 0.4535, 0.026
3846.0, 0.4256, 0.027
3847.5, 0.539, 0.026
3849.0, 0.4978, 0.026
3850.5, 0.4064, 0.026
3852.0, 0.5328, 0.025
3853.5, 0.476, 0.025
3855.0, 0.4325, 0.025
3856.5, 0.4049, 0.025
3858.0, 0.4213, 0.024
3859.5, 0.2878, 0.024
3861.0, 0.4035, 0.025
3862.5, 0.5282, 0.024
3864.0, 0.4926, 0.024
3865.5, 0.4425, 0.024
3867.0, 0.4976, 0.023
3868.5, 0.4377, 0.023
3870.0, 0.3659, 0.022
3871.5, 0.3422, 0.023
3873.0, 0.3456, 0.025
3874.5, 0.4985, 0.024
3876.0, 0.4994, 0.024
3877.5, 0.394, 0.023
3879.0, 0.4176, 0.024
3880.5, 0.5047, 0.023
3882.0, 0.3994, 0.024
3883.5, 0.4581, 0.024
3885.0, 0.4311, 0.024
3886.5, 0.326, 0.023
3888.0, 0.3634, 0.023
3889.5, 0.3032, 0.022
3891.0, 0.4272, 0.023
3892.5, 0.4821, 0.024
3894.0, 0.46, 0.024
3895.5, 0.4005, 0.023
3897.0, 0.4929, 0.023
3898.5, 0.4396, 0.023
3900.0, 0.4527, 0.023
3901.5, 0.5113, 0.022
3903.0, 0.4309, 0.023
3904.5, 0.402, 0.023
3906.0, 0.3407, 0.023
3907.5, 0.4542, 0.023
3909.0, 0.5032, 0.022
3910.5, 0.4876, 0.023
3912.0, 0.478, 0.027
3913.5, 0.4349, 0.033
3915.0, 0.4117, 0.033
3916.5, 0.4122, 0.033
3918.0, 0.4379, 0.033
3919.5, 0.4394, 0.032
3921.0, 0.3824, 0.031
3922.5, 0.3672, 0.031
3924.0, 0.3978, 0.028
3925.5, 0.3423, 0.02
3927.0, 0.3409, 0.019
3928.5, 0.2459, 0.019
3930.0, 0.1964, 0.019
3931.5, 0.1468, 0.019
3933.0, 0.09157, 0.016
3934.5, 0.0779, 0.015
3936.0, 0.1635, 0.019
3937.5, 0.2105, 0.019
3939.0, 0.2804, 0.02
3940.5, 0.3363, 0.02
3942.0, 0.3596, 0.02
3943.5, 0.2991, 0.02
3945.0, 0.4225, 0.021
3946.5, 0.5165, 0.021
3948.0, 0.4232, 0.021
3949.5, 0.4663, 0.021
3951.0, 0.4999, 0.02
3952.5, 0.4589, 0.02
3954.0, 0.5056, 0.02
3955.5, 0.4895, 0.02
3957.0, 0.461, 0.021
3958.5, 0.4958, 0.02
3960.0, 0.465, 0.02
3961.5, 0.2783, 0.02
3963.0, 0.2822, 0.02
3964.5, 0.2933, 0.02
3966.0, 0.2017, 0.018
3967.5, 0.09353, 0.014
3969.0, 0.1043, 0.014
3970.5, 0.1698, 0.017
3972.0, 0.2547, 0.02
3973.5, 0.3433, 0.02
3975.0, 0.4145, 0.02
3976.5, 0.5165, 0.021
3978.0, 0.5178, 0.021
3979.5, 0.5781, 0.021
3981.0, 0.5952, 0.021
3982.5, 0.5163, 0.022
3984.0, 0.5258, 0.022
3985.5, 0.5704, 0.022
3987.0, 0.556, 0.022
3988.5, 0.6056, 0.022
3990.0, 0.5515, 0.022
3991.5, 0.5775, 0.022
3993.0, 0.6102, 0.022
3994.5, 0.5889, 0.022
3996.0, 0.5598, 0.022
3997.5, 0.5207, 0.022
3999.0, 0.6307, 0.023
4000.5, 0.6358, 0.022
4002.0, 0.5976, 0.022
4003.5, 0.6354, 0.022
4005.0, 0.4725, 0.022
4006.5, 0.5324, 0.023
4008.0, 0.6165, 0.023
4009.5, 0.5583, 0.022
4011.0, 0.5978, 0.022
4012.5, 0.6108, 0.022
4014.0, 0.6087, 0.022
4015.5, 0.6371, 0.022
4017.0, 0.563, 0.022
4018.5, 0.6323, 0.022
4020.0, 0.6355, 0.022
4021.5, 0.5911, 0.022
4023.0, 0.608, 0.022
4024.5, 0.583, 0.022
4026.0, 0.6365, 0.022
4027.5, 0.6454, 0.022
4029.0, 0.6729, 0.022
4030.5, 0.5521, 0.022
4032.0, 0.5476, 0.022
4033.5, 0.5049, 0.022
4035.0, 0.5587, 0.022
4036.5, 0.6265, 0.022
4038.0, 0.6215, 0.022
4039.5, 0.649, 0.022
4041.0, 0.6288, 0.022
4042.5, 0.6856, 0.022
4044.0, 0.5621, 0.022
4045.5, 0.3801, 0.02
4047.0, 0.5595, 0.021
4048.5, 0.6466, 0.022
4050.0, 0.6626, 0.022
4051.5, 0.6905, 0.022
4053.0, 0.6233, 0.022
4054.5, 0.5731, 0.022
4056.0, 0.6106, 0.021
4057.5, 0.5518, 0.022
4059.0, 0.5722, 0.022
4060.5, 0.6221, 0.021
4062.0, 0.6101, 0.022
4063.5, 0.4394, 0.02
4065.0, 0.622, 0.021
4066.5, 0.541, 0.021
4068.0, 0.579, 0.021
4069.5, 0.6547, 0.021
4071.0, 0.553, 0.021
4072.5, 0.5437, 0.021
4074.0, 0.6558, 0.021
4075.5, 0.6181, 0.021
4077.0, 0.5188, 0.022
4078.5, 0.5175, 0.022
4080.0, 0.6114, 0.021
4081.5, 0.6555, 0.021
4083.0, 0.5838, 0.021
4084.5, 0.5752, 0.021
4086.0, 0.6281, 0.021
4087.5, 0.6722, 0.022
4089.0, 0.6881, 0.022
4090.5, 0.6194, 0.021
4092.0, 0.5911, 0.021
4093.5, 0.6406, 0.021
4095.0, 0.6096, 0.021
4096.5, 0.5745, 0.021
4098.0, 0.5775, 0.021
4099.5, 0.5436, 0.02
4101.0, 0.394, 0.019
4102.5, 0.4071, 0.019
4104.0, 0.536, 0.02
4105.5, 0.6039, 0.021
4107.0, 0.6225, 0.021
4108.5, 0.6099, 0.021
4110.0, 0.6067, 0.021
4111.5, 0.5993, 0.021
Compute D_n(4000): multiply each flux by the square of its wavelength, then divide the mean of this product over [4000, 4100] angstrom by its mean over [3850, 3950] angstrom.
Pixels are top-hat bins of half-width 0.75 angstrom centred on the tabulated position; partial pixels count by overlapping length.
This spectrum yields 1.64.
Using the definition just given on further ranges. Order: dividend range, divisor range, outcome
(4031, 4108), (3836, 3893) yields 1.56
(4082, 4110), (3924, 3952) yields 2.07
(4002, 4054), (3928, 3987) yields 1.72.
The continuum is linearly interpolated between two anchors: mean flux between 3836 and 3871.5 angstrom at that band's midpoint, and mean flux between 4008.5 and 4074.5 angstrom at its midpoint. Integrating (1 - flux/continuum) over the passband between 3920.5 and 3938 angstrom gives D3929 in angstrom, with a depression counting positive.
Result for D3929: 8.7 angstrom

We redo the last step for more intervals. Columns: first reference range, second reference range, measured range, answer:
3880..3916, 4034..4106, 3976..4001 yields -2.63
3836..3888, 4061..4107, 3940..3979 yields 9.22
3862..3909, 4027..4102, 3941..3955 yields 1.41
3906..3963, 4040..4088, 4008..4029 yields -3.94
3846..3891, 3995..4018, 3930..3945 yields 8.30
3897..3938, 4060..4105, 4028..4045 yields -2.64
